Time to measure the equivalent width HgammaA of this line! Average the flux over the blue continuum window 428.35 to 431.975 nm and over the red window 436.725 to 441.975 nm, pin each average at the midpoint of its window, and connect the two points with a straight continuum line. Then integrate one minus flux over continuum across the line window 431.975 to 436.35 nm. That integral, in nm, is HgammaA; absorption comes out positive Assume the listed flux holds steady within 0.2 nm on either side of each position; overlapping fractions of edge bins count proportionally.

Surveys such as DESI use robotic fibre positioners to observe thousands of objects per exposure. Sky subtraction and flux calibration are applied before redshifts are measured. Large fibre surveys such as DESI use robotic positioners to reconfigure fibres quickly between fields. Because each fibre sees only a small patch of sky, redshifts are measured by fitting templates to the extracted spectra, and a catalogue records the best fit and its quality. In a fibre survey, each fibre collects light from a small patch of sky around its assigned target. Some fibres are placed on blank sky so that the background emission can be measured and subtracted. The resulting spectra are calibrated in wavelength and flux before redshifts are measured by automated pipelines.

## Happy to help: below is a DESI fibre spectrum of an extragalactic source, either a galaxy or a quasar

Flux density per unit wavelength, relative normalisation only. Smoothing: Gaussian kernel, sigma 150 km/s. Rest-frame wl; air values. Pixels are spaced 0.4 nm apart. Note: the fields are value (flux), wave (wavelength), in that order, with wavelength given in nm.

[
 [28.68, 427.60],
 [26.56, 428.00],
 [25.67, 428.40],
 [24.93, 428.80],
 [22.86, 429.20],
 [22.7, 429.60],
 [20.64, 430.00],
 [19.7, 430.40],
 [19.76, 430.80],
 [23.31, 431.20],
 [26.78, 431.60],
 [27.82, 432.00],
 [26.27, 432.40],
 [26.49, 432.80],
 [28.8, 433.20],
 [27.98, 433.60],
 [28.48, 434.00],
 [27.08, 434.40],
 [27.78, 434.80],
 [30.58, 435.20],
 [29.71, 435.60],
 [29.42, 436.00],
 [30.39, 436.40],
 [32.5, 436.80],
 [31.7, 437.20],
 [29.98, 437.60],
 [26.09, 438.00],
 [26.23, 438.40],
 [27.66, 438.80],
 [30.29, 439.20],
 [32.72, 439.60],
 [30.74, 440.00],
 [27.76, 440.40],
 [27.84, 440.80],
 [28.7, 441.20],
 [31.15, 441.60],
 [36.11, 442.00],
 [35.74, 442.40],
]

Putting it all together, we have -0.40 nm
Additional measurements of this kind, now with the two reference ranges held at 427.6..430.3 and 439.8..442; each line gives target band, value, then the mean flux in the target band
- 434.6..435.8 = -0.099 nm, 29.4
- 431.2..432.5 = -0.049 nm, 26.4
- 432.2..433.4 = -0.057 nm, 27.2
